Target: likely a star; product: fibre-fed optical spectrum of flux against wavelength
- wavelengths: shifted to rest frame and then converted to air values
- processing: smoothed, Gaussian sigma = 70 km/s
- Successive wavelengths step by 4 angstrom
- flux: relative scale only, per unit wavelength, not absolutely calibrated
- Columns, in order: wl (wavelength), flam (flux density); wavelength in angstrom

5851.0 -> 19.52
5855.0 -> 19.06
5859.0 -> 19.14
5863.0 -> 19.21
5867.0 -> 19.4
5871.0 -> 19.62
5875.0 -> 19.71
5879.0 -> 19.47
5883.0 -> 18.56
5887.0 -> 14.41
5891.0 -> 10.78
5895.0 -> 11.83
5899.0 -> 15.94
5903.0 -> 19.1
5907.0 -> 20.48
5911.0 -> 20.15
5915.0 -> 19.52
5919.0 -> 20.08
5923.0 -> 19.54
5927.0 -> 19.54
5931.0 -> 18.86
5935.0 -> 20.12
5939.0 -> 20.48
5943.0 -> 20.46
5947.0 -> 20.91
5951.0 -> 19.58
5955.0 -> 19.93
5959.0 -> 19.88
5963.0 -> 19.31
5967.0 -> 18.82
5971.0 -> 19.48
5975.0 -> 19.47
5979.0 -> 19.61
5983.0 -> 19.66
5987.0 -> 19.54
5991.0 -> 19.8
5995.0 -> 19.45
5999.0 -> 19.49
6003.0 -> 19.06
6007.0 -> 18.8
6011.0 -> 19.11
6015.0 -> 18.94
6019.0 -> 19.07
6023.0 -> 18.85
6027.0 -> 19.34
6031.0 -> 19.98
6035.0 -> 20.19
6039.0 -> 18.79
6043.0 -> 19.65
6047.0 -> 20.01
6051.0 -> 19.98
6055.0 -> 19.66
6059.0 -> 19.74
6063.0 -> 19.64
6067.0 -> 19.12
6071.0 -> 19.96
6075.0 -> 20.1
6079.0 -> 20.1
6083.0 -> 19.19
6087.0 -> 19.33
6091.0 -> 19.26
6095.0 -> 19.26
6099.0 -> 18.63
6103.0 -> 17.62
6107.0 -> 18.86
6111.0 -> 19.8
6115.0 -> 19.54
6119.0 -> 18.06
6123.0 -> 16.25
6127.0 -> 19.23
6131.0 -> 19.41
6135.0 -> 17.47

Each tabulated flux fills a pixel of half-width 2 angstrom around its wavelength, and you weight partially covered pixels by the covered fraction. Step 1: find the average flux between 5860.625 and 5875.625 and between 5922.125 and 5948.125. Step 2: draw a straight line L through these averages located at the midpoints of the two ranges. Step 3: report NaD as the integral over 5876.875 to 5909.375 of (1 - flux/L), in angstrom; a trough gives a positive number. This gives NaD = 5.41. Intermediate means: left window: 19.5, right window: 20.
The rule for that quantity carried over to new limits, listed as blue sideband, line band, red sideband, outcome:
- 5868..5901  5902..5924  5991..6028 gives -3.7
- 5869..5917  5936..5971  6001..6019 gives -3.2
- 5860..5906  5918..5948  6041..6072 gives -3.4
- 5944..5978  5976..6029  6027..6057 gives 1.1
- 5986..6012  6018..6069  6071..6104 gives -0.7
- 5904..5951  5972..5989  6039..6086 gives 0.3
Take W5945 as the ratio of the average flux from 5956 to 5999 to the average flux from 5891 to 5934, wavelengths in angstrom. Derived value 1.07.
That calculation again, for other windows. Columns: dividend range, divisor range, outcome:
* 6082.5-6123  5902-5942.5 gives 0.95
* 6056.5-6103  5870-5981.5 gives 1.03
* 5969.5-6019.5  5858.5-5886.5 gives 1.02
